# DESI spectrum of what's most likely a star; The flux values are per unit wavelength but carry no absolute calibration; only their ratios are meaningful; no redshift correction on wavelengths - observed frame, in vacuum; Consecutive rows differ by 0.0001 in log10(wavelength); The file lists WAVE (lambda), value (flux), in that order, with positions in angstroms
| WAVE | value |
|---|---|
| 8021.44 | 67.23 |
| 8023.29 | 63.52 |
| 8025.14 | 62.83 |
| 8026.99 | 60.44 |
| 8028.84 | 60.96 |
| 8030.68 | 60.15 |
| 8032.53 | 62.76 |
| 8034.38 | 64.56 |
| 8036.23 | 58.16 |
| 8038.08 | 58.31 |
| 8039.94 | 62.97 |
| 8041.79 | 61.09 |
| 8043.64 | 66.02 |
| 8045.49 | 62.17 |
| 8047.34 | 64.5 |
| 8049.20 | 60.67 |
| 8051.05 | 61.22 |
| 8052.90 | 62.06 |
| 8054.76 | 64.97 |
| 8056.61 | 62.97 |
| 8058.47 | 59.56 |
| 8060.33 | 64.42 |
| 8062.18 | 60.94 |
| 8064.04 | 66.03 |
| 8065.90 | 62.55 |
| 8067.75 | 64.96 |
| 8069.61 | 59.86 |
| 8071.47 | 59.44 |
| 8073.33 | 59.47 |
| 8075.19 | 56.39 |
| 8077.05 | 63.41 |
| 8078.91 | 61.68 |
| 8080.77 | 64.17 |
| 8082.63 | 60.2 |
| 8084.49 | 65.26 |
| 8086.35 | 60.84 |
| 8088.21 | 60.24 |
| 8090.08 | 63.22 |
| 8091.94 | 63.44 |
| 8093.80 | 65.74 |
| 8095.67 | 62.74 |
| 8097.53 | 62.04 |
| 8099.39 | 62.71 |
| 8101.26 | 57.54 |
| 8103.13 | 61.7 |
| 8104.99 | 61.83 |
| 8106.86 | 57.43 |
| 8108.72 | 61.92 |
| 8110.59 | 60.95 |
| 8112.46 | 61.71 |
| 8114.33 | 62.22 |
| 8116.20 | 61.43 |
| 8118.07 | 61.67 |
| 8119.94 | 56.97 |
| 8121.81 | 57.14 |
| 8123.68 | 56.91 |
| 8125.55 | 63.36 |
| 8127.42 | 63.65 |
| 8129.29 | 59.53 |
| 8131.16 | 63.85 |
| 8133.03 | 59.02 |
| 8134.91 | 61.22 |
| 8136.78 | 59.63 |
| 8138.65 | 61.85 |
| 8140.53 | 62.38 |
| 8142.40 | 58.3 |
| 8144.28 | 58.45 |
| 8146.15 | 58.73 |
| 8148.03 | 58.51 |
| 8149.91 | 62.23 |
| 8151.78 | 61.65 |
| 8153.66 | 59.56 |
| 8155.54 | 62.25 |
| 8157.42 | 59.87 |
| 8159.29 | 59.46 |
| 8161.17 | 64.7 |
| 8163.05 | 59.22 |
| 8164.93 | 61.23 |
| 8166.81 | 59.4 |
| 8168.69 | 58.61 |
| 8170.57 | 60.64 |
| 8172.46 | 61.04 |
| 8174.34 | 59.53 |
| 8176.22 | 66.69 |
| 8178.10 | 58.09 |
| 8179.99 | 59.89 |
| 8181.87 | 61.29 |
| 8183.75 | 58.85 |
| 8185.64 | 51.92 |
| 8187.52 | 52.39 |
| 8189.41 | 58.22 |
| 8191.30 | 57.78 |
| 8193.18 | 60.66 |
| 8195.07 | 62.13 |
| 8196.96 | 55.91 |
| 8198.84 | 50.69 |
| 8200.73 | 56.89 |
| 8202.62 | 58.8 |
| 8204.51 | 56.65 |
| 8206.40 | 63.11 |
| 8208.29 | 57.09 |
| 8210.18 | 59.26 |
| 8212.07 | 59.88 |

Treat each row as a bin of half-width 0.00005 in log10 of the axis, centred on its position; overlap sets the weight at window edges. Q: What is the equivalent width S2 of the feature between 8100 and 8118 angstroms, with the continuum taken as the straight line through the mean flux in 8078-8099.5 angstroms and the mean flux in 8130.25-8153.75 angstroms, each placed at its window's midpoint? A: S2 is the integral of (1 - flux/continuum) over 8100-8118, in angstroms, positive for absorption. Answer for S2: 0.30 angstroms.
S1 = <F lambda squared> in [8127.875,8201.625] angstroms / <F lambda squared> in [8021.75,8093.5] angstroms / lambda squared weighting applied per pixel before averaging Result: 1.0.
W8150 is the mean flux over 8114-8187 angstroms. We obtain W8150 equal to 60.2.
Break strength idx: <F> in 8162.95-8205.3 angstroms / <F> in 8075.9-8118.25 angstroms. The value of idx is 0.9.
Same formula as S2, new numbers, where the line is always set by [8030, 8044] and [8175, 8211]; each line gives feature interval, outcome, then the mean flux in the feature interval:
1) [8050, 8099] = -1.2 angstroms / 62.2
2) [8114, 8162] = -0.9 angstroms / 60.5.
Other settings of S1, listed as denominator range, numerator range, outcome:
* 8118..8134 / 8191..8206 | 0.98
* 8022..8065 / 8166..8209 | 0.97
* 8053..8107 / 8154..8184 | 1.00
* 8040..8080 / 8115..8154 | 0.99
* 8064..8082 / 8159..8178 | 1.01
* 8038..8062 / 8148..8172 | 1.00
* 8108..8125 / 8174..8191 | 0.99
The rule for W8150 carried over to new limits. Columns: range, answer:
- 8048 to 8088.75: 61.9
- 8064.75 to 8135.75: 61.3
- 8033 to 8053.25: 62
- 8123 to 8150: 60.5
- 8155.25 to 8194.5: 59.6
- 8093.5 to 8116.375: 61.4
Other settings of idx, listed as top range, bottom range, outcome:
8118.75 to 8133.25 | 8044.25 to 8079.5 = 0.97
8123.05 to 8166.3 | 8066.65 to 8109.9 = 0.99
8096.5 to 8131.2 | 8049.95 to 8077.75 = 0.98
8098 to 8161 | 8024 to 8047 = 0.98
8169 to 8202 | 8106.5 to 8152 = 0.97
